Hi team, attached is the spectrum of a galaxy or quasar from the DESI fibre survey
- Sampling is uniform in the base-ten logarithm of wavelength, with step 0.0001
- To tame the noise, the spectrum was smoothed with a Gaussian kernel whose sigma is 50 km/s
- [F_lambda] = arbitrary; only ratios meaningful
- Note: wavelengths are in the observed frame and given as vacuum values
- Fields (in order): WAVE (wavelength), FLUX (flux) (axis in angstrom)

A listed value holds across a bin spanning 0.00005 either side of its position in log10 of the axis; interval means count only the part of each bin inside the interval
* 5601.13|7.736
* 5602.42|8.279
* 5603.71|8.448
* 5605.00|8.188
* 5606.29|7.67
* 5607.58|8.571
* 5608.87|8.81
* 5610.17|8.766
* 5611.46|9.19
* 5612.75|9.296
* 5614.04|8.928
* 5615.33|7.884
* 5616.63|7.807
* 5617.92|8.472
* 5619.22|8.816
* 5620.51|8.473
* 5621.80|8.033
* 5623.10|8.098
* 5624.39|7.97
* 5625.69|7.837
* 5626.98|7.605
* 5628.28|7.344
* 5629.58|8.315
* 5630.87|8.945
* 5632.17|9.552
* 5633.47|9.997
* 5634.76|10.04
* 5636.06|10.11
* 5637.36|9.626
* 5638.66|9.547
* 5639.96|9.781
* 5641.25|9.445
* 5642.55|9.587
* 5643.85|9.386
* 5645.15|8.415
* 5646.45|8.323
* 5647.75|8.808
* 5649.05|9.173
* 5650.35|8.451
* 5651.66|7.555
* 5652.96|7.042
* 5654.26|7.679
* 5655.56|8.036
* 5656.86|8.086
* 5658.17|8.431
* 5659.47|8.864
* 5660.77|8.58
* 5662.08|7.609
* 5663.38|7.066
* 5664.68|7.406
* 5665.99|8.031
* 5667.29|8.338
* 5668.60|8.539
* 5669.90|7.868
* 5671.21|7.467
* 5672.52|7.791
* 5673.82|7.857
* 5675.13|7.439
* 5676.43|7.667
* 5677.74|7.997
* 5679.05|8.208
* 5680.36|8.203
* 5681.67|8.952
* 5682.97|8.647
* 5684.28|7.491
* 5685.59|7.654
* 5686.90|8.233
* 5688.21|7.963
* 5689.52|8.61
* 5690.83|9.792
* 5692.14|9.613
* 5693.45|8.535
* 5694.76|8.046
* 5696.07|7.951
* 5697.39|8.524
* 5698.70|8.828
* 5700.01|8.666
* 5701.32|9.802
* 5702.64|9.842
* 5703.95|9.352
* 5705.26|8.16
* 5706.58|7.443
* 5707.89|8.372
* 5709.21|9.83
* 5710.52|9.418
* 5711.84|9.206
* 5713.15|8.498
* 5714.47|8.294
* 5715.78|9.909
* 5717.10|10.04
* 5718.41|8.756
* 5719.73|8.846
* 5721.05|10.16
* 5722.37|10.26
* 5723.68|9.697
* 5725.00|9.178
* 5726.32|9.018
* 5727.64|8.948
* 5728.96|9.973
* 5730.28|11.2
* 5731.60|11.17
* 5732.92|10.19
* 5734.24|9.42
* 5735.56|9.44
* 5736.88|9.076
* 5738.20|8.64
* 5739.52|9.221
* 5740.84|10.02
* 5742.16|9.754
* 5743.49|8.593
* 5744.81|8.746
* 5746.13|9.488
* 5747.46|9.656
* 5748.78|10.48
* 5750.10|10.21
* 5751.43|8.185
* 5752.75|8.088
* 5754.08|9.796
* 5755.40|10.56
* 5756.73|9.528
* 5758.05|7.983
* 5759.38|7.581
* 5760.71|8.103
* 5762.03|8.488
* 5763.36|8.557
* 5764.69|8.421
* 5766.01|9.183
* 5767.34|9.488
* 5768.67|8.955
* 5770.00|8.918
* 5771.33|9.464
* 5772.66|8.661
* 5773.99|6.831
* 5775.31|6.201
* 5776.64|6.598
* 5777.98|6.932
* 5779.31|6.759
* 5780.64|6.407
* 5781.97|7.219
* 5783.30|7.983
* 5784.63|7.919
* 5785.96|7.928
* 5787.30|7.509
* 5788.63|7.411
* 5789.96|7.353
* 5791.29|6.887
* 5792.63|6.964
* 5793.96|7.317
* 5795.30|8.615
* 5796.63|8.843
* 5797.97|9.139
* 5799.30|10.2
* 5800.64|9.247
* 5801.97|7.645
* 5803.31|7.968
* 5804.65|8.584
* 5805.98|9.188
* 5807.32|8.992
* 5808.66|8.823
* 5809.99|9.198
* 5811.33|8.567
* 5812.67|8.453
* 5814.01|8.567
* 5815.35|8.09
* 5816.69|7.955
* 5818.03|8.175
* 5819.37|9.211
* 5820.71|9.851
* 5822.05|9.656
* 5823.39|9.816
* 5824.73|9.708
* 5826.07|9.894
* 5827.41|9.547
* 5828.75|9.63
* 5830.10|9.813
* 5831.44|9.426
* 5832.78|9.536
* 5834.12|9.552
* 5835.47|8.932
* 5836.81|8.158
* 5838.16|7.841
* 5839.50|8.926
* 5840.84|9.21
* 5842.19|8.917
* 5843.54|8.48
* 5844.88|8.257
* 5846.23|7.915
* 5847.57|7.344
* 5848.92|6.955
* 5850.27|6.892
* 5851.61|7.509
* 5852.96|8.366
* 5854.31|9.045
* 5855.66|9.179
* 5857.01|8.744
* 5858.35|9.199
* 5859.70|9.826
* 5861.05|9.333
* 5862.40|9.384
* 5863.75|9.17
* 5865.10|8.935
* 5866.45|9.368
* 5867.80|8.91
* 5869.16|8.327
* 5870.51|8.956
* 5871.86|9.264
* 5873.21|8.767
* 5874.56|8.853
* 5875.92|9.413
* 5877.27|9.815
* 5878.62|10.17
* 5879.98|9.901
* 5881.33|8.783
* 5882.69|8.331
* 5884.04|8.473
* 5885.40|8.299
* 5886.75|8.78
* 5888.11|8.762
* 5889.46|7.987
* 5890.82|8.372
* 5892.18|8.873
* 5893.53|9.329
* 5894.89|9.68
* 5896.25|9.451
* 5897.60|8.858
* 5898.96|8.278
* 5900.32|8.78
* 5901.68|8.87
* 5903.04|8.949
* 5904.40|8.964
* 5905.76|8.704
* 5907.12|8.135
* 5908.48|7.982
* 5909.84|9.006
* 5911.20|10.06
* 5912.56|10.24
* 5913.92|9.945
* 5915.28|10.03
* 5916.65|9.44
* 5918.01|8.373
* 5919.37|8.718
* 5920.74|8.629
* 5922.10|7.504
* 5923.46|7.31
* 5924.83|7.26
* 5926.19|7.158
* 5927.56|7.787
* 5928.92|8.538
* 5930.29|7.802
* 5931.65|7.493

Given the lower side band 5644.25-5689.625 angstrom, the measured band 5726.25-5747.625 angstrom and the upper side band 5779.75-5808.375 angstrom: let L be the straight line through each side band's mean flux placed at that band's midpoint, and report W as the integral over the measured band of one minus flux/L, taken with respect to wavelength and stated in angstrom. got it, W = -4.0 angstrom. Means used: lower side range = 8.07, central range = 9.57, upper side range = 8.06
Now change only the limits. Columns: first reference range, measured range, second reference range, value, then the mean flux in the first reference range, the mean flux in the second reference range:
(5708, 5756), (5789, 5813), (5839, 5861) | 1.2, 9.49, 8.45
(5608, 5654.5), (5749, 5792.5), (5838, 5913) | 3.1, 8.71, 8.81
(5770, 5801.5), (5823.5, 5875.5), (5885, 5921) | -2.7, 7.78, 8.95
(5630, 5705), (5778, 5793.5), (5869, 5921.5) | 2.6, 8.55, 8.99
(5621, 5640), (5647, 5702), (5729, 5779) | 4.0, 8.82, 8.96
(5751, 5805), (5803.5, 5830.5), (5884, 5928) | -2.4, 8.15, 8.7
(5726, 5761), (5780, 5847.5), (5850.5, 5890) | 4.1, 9.39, 8.94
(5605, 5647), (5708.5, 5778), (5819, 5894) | -2.1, 8.76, 8.92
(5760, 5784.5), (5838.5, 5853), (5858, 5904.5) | 1.0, 7.95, 9.01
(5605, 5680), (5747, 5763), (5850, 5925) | -0.7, 8.43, 8.89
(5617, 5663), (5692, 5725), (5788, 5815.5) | -2.0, 8.62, 8.39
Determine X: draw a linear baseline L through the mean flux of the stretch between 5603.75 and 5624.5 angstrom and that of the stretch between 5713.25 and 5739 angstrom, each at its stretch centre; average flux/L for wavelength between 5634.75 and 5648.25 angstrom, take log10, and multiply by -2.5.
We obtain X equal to -0.08 mag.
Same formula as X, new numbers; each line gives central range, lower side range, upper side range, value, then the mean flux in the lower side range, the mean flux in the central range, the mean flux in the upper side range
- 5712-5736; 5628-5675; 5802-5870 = -0.12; 8.53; 9.61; 8.81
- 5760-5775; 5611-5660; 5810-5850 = 0.02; 8.65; 8.59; 8.82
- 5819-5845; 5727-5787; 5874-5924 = -0.05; 8.77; 9.24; 8.92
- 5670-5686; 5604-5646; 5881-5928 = 0.10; 8.76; 7.95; 8.69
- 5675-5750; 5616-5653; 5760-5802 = -0.09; 8.74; 9.06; 8.01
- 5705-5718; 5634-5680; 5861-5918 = -0.05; 8.41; 8.94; 9.03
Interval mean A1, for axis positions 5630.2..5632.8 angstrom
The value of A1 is 9.25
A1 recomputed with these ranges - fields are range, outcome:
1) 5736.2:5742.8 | 9.35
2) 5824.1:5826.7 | 9.81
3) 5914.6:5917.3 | 9.71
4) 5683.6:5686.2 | 7.57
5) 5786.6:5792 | 7.28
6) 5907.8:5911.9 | 9.03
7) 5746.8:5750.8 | 10.1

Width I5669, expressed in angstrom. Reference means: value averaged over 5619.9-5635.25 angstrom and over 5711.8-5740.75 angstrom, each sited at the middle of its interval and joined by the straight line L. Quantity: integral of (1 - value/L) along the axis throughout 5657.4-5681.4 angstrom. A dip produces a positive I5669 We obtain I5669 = 2.6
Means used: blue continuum 8.5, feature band 7.98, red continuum 9.53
